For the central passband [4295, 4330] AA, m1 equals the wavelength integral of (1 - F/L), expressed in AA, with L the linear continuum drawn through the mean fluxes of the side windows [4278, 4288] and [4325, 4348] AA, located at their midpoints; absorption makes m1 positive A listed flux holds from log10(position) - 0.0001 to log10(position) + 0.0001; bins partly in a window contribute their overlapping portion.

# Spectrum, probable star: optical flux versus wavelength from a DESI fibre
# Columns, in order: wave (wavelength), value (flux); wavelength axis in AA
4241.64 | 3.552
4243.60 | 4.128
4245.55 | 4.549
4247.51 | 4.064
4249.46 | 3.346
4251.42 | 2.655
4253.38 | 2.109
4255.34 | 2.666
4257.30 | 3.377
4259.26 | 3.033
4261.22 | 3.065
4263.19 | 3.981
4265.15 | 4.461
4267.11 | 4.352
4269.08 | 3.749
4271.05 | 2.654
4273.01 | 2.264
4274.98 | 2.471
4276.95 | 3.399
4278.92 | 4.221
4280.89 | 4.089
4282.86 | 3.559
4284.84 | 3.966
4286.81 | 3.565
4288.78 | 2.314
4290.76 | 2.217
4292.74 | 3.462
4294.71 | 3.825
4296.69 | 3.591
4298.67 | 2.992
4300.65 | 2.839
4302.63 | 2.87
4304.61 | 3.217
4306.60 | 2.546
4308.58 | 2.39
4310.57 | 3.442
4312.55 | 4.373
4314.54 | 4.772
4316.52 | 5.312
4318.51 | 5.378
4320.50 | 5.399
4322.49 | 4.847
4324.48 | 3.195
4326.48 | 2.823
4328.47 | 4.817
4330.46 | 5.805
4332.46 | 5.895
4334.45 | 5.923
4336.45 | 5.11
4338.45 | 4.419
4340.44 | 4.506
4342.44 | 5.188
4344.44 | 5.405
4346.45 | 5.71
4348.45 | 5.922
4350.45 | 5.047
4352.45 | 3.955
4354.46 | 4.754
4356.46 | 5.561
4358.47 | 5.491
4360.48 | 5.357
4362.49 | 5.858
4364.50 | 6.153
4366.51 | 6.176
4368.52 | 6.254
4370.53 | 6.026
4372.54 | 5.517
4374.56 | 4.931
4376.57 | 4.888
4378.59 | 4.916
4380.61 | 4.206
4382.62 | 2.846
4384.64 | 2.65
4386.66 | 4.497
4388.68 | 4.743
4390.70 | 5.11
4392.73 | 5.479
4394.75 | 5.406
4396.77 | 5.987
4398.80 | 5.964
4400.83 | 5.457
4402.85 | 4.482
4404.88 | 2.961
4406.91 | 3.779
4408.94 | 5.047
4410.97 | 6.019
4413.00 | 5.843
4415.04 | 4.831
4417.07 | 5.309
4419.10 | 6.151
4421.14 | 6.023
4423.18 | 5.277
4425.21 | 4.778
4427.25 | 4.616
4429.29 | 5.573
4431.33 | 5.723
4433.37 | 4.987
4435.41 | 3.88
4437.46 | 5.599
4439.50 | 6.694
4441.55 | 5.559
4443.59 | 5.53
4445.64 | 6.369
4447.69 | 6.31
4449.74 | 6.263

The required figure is 5.26 AA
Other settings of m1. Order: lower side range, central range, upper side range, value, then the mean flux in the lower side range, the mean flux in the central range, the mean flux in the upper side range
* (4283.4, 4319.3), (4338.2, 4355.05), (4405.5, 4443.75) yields -3.5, 3.5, 5.02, 5.3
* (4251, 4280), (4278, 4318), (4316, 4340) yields 5.8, 3.24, 3.5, 4.89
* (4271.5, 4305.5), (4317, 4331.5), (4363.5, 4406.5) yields -2.9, 3.22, 4.63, 4.97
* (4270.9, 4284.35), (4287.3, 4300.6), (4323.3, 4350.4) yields 2.5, 3.3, 3.07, 4.98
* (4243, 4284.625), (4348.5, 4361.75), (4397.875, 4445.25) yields -1.9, 3.44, 5.11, 5.24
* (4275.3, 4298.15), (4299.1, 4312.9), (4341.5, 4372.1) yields 3.4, 3.43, 3.03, 5.53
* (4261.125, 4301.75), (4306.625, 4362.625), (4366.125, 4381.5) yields -3.8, 3.39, 4.83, 5.34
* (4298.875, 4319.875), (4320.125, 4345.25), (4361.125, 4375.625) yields -1.7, 3.72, 4.86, 5.83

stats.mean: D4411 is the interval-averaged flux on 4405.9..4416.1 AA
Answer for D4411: 5.11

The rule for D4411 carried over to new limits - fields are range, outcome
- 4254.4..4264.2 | 3.23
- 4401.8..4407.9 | 3.76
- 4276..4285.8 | 3.85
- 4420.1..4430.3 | 5.25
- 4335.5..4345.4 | 4.93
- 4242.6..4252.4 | 3.75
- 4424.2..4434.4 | 5.14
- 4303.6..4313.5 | 3.19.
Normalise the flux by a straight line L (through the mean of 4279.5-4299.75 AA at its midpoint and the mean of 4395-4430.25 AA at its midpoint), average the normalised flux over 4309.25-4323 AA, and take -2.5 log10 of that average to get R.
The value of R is -0.25 mag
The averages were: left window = 3.37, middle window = 4.73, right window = 5.19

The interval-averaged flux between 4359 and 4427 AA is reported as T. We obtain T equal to 5.12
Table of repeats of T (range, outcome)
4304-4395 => 4.83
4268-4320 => 3.46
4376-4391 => 4.17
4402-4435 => 5.07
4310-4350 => 4.93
